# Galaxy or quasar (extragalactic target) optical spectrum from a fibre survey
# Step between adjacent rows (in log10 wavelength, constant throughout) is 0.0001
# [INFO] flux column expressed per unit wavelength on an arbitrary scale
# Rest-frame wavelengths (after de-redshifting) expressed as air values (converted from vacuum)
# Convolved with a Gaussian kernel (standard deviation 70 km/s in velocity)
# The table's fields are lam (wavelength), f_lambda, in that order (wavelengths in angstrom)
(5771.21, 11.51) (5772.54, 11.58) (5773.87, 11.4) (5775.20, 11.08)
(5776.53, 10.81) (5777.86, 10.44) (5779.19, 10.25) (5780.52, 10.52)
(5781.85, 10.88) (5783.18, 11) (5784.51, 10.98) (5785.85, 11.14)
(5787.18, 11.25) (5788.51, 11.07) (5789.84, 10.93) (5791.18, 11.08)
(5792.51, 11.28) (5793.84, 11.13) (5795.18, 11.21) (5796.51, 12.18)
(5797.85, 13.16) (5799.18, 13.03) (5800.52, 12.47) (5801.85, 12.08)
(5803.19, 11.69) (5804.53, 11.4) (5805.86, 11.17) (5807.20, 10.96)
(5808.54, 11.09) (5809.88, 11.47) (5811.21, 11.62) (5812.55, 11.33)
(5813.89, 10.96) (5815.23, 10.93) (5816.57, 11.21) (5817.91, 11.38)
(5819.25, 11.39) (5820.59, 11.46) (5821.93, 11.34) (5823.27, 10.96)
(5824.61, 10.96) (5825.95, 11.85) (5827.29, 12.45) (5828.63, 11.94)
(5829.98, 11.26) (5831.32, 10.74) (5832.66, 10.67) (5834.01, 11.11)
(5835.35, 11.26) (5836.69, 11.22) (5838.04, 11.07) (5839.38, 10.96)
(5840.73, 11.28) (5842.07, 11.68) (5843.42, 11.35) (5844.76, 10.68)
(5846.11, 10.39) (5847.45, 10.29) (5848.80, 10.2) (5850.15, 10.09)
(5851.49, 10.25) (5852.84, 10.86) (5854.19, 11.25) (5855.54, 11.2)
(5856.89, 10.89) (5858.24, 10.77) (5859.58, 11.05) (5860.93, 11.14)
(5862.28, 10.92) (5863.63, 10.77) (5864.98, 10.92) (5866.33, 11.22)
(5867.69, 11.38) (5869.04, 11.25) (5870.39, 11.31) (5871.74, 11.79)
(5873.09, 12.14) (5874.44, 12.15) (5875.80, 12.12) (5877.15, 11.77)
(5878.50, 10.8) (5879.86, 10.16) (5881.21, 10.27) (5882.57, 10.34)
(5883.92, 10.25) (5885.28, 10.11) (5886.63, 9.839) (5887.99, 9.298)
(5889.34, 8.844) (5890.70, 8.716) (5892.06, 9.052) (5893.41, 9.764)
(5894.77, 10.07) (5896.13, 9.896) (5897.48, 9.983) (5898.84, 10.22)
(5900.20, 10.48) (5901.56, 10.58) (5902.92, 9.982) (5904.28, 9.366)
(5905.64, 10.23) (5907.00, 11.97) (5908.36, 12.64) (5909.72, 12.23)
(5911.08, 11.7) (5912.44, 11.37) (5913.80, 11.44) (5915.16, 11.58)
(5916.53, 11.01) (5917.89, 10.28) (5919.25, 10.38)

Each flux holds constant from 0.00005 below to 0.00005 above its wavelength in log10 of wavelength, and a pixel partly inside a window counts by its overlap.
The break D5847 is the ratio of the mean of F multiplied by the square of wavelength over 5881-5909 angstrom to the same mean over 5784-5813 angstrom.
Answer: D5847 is 0.9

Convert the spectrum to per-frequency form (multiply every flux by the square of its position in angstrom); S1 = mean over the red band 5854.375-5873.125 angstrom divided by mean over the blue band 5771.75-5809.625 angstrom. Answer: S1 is 1.0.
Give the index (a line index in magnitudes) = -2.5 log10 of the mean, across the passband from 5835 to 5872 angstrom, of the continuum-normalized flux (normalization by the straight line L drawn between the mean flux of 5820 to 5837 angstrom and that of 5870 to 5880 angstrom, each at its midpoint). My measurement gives 0.05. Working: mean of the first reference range 11.3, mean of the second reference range 11.6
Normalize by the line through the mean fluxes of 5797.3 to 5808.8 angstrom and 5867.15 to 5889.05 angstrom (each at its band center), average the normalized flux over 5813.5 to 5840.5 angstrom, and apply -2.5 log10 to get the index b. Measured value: 0.03 mag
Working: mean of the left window 11.9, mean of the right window 10.9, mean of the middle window 11.3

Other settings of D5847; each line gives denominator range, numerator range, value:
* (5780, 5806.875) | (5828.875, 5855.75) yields 0.97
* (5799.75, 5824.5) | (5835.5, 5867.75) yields 0.97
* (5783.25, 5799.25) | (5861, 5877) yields 1.03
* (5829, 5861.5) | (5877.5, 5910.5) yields 0.95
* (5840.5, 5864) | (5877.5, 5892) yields 0.92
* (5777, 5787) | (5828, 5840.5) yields 1.05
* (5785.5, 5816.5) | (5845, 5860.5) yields 0.94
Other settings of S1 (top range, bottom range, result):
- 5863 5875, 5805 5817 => 1.04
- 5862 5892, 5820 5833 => 0.96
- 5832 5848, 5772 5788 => 1.03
